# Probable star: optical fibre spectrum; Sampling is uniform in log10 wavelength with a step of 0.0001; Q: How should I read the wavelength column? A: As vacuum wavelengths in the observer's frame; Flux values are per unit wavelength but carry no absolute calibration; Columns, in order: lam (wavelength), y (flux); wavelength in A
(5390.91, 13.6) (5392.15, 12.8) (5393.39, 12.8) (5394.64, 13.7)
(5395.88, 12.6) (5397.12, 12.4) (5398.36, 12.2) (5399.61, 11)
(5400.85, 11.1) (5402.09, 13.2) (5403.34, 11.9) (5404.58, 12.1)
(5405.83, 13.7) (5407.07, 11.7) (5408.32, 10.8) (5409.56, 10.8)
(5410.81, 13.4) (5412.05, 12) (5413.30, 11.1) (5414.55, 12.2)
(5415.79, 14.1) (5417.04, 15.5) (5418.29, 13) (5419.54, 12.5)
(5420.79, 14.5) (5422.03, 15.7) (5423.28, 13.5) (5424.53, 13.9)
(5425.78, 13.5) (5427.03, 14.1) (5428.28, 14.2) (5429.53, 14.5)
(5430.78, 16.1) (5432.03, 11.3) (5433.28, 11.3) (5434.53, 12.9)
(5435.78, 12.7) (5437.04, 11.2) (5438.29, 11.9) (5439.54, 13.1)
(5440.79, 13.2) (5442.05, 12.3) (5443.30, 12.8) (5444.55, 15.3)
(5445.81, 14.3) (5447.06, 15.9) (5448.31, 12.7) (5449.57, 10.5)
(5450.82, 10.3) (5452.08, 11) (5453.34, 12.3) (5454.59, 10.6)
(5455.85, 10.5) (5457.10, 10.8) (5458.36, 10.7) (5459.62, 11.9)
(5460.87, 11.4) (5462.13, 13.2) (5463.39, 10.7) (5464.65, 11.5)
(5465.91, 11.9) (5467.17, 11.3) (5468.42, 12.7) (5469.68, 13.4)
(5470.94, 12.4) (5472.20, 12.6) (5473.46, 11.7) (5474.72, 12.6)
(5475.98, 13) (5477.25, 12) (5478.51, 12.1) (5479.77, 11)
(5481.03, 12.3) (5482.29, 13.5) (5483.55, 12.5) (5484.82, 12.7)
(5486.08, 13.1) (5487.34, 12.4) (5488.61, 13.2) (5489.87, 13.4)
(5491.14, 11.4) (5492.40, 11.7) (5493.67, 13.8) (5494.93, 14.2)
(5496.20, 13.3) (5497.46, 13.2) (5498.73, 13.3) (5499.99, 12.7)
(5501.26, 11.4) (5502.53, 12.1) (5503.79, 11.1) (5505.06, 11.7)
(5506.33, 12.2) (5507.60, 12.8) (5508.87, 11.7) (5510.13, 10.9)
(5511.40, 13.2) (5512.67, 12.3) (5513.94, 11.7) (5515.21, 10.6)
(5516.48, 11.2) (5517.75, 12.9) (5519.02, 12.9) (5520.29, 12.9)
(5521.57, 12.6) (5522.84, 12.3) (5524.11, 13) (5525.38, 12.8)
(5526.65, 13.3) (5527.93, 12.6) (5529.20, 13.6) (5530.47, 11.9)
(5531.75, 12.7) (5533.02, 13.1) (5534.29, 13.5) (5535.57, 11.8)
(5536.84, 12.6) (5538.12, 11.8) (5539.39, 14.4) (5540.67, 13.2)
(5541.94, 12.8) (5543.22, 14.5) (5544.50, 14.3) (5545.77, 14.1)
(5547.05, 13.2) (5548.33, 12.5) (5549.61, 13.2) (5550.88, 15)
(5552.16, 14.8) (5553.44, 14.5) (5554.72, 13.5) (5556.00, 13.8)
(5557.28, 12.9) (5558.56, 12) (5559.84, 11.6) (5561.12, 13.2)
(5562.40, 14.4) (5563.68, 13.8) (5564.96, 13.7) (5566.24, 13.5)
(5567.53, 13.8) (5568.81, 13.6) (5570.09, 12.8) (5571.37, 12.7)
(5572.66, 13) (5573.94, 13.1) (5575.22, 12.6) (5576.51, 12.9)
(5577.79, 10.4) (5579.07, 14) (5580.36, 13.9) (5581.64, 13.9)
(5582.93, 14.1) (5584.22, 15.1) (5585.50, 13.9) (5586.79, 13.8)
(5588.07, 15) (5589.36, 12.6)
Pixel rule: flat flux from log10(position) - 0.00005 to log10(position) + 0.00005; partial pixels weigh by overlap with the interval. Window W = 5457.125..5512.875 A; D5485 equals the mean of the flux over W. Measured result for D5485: 12.3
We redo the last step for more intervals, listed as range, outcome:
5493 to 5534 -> 12.5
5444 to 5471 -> 12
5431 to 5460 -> 12.2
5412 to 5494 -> 12.6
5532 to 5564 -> 13.4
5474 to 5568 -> 12.8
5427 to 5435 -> 13.5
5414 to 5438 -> 13.5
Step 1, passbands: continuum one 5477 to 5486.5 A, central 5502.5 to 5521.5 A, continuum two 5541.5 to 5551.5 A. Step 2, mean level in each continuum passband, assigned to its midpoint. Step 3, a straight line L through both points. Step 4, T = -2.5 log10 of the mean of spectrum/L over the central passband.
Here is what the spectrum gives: 0.09 mag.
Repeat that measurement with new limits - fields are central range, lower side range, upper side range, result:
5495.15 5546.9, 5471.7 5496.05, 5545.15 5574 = 0.031 mag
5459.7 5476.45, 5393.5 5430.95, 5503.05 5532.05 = 0.039 mag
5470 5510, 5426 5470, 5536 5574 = 0.028 mag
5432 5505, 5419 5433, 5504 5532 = 0.073 mag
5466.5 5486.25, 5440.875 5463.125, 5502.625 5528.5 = -0.021 mag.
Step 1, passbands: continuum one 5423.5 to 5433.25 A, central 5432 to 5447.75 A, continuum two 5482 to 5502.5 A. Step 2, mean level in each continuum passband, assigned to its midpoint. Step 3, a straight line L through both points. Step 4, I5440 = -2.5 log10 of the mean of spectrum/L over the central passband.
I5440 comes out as 0.05 mag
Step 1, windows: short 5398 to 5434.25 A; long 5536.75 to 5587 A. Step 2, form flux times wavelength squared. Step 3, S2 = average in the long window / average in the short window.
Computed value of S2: 1.1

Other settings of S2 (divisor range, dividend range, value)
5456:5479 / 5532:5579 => 1.14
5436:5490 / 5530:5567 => 1.12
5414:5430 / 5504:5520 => 0.89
